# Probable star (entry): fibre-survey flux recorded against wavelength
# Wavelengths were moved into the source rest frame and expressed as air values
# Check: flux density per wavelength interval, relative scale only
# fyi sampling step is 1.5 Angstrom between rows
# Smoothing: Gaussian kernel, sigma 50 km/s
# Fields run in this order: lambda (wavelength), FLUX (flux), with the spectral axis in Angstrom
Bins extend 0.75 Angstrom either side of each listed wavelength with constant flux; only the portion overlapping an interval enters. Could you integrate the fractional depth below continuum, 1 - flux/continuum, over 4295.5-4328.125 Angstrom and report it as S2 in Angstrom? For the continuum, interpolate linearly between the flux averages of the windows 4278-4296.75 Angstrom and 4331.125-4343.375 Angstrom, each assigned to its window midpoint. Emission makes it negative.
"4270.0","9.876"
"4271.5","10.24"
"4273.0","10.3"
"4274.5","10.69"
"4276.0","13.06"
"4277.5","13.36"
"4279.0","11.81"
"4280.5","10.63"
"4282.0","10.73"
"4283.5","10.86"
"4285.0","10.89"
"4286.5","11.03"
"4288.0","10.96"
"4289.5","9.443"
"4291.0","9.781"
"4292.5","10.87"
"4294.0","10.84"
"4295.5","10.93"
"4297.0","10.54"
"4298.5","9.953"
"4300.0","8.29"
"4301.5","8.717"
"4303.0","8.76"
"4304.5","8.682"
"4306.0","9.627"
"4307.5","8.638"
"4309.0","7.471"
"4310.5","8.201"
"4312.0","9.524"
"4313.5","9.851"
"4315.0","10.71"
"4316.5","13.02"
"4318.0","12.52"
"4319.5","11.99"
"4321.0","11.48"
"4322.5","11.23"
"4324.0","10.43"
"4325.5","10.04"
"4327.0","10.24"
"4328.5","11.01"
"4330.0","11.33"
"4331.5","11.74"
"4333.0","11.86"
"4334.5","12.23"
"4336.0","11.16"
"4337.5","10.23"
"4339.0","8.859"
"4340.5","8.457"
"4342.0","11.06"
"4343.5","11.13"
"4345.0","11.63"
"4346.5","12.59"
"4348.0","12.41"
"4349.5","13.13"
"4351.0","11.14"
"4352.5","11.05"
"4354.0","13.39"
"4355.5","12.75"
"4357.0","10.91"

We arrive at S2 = 2.1 Angstrom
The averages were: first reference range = 10.8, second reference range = 10.7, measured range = 10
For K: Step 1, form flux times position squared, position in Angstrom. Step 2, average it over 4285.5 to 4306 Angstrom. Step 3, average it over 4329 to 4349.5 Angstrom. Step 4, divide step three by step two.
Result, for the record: 1.2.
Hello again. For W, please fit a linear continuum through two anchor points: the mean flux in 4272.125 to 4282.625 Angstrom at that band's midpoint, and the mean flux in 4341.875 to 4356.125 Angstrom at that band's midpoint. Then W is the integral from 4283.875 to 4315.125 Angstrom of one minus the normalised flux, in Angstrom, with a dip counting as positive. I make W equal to 5.30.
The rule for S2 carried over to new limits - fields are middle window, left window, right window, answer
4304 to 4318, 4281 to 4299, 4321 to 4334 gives 1.47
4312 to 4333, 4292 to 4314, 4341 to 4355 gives -1.42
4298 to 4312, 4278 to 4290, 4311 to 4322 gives 3.00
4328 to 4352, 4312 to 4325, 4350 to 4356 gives 1.10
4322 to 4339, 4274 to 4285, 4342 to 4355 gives 1.36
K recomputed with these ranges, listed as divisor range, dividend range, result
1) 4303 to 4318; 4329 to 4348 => 1.16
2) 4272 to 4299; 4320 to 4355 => 1.05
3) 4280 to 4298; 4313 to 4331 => 1.07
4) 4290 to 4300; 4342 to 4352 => 1.19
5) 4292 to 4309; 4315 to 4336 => 1.22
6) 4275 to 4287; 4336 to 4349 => 0.97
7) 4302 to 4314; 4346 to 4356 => 1.43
